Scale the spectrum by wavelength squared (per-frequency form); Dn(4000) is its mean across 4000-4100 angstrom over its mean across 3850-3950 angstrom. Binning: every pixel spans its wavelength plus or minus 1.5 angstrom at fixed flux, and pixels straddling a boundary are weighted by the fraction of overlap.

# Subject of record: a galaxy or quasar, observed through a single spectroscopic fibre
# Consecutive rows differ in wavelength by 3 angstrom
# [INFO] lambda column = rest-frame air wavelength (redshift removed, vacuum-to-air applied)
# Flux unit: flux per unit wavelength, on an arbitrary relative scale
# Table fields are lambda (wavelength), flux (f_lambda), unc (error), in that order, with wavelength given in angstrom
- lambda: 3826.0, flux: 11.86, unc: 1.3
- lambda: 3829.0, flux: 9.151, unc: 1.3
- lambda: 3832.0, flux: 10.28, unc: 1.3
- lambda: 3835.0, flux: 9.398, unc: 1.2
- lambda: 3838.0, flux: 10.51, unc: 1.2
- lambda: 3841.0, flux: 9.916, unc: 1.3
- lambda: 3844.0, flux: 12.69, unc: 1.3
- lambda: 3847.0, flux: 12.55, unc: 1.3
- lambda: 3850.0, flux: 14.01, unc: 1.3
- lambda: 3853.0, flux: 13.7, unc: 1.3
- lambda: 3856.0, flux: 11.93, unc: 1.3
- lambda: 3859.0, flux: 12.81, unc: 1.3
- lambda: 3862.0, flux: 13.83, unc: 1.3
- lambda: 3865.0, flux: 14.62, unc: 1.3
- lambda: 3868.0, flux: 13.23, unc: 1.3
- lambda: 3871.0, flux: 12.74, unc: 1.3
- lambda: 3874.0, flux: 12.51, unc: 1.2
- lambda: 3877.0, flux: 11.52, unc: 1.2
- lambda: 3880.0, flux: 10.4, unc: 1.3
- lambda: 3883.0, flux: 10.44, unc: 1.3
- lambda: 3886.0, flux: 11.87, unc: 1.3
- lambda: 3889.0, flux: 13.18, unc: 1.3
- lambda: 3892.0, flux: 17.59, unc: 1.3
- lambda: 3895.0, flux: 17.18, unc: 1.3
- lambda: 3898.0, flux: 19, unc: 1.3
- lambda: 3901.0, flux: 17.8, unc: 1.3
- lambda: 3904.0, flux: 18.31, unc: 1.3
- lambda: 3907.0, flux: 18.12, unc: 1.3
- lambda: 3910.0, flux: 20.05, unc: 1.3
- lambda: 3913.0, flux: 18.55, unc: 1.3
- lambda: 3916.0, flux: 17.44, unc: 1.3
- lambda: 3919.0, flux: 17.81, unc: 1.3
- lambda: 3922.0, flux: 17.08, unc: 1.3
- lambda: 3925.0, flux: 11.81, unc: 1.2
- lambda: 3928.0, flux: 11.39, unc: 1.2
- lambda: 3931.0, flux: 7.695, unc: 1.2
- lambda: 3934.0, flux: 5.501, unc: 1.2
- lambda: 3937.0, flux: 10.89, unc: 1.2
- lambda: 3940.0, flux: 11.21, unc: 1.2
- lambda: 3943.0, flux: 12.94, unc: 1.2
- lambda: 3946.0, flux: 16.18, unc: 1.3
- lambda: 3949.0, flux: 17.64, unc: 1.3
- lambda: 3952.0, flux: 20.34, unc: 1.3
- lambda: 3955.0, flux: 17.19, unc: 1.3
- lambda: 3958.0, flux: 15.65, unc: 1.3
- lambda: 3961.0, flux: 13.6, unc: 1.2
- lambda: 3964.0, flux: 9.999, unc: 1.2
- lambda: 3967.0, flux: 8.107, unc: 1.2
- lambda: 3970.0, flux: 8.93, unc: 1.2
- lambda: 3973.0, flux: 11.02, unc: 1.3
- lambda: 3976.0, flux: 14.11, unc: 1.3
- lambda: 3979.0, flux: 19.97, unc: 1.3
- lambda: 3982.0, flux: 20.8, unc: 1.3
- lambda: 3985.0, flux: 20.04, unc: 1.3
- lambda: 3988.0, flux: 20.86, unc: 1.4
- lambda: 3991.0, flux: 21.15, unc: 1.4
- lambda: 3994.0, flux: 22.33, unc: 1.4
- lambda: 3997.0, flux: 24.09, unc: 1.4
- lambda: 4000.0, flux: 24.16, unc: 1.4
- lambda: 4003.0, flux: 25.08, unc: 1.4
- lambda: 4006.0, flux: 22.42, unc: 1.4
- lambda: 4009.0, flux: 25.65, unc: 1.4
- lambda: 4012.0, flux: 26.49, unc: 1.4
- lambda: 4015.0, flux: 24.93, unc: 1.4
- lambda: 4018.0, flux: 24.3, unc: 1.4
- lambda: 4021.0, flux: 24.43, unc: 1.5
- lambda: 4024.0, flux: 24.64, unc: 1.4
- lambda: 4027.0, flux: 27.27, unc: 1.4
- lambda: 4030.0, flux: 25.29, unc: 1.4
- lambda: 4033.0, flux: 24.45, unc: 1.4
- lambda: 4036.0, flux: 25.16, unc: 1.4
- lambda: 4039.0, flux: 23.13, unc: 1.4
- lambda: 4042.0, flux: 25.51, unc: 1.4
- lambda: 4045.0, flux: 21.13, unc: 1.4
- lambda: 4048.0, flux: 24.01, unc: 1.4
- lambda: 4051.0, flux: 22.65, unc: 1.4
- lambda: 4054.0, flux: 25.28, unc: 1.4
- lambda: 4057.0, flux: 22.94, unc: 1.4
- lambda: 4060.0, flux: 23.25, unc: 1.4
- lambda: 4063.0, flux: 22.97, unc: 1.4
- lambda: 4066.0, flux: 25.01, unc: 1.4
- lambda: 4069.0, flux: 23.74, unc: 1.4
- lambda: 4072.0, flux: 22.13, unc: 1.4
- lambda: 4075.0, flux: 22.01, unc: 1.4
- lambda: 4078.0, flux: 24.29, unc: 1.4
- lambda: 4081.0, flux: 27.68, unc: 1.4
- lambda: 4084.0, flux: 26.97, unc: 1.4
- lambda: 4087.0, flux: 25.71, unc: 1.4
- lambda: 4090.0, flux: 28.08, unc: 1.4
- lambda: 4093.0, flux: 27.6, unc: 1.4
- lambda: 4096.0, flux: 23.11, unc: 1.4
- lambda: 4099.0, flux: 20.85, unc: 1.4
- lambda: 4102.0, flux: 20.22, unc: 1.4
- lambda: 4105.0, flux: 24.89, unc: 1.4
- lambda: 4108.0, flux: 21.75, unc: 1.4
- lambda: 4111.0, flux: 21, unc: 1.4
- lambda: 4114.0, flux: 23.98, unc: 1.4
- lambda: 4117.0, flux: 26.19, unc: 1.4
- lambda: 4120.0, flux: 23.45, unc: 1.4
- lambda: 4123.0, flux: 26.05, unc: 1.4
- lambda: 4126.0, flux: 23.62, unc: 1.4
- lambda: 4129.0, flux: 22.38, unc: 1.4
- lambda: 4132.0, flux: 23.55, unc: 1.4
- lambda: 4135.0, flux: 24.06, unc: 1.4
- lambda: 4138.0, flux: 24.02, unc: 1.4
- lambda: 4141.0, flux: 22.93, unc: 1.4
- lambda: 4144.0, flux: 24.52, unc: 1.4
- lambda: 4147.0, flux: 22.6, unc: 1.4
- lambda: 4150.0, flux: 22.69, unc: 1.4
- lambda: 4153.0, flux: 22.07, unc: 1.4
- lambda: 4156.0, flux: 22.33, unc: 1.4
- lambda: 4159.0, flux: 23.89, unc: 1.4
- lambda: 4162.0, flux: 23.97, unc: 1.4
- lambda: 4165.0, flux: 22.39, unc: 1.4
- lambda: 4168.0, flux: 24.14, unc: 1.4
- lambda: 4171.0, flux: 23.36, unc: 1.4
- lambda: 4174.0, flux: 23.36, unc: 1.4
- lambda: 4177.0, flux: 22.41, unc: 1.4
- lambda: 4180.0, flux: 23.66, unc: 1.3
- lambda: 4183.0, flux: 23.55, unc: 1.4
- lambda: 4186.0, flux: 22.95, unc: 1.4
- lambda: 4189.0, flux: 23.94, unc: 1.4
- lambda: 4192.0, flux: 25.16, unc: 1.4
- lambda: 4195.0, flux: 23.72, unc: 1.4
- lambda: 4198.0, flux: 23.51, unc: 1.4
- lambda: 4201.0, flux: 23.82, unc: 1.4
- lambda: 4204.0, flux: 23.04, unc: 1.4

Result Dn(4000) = 1.87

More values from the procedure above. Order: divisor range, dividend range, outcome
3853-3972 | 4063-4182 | 1.88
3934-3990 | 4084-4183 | 1.74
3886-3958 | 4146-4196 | 1.72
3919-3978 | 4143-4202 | 2.03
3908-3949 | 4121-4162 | 1.87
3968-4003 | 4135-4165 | 1.33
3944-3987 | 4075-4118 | 1.70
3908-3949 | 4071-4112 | 1.88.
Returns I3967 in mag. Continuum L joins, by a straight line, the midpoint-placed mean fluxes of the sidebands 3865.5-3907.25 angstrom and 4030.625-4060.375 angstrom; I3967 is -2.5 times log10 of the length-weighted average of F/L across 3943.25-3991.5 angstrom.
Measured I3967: 0.215 mag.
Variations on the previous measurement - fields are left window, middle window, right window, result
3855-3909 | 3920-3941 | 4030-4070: 0.48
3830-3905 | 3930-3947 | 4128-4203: 0.42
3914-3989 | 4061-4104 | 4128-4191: -0.21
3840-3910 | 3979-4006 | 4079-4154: -0.17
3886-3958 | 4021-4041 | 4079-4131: -0.20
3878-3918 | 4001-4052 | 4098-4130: -0.21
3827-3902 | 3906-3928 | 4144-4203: -0.15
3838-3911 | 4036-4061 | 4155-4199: -0.21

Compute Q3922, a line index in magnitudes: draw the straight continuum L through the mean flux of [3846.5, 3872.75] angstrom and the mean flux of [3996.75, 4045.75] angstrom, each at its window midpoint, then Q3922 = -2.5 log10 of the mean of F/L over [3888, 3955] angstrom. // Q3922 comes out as 0.13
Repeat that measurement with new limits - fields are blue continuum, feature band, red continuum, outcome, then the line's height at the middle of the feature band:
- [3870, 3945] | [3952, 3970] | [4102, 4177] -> 0.223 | 16.3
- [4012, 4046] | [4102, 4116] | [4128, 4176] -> 0.048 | 23.8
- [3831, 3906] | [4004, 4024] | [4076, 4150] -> -0.244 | 19.7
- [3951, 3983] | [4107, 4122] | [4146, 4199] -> -0.129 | 20.8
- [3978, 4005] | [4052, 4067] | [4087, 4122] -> -0.030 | 23.2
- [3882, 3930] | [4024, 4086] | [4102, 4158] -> -0.162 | 20.9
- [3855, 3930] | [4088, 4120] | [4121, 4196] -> -0.099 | 21.7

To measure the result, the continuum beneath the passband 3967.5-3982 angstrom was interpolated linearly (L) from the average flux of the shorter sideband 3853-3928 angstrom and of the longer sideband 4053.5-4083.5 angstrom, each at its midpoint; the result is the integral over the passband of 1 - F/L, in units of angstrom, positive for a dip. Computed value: 4.0 angstrom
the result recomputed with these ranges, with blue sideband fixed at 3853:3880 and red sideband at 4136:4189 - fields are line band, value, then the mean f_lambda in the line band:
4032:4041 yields -2.6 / 24.3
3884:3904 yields -3.4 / 16.1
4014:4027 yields -4.7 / 24.9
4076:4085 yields -2.5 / 26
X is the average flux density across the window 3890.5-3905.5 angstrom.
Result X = 18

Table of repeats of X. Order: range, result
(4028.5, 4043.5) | 24.7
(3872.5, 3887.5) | 11.3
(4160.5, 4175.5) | 23.4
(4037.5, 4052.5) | 23.3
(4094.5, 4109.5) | 22.2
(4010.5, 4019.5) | 25.2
